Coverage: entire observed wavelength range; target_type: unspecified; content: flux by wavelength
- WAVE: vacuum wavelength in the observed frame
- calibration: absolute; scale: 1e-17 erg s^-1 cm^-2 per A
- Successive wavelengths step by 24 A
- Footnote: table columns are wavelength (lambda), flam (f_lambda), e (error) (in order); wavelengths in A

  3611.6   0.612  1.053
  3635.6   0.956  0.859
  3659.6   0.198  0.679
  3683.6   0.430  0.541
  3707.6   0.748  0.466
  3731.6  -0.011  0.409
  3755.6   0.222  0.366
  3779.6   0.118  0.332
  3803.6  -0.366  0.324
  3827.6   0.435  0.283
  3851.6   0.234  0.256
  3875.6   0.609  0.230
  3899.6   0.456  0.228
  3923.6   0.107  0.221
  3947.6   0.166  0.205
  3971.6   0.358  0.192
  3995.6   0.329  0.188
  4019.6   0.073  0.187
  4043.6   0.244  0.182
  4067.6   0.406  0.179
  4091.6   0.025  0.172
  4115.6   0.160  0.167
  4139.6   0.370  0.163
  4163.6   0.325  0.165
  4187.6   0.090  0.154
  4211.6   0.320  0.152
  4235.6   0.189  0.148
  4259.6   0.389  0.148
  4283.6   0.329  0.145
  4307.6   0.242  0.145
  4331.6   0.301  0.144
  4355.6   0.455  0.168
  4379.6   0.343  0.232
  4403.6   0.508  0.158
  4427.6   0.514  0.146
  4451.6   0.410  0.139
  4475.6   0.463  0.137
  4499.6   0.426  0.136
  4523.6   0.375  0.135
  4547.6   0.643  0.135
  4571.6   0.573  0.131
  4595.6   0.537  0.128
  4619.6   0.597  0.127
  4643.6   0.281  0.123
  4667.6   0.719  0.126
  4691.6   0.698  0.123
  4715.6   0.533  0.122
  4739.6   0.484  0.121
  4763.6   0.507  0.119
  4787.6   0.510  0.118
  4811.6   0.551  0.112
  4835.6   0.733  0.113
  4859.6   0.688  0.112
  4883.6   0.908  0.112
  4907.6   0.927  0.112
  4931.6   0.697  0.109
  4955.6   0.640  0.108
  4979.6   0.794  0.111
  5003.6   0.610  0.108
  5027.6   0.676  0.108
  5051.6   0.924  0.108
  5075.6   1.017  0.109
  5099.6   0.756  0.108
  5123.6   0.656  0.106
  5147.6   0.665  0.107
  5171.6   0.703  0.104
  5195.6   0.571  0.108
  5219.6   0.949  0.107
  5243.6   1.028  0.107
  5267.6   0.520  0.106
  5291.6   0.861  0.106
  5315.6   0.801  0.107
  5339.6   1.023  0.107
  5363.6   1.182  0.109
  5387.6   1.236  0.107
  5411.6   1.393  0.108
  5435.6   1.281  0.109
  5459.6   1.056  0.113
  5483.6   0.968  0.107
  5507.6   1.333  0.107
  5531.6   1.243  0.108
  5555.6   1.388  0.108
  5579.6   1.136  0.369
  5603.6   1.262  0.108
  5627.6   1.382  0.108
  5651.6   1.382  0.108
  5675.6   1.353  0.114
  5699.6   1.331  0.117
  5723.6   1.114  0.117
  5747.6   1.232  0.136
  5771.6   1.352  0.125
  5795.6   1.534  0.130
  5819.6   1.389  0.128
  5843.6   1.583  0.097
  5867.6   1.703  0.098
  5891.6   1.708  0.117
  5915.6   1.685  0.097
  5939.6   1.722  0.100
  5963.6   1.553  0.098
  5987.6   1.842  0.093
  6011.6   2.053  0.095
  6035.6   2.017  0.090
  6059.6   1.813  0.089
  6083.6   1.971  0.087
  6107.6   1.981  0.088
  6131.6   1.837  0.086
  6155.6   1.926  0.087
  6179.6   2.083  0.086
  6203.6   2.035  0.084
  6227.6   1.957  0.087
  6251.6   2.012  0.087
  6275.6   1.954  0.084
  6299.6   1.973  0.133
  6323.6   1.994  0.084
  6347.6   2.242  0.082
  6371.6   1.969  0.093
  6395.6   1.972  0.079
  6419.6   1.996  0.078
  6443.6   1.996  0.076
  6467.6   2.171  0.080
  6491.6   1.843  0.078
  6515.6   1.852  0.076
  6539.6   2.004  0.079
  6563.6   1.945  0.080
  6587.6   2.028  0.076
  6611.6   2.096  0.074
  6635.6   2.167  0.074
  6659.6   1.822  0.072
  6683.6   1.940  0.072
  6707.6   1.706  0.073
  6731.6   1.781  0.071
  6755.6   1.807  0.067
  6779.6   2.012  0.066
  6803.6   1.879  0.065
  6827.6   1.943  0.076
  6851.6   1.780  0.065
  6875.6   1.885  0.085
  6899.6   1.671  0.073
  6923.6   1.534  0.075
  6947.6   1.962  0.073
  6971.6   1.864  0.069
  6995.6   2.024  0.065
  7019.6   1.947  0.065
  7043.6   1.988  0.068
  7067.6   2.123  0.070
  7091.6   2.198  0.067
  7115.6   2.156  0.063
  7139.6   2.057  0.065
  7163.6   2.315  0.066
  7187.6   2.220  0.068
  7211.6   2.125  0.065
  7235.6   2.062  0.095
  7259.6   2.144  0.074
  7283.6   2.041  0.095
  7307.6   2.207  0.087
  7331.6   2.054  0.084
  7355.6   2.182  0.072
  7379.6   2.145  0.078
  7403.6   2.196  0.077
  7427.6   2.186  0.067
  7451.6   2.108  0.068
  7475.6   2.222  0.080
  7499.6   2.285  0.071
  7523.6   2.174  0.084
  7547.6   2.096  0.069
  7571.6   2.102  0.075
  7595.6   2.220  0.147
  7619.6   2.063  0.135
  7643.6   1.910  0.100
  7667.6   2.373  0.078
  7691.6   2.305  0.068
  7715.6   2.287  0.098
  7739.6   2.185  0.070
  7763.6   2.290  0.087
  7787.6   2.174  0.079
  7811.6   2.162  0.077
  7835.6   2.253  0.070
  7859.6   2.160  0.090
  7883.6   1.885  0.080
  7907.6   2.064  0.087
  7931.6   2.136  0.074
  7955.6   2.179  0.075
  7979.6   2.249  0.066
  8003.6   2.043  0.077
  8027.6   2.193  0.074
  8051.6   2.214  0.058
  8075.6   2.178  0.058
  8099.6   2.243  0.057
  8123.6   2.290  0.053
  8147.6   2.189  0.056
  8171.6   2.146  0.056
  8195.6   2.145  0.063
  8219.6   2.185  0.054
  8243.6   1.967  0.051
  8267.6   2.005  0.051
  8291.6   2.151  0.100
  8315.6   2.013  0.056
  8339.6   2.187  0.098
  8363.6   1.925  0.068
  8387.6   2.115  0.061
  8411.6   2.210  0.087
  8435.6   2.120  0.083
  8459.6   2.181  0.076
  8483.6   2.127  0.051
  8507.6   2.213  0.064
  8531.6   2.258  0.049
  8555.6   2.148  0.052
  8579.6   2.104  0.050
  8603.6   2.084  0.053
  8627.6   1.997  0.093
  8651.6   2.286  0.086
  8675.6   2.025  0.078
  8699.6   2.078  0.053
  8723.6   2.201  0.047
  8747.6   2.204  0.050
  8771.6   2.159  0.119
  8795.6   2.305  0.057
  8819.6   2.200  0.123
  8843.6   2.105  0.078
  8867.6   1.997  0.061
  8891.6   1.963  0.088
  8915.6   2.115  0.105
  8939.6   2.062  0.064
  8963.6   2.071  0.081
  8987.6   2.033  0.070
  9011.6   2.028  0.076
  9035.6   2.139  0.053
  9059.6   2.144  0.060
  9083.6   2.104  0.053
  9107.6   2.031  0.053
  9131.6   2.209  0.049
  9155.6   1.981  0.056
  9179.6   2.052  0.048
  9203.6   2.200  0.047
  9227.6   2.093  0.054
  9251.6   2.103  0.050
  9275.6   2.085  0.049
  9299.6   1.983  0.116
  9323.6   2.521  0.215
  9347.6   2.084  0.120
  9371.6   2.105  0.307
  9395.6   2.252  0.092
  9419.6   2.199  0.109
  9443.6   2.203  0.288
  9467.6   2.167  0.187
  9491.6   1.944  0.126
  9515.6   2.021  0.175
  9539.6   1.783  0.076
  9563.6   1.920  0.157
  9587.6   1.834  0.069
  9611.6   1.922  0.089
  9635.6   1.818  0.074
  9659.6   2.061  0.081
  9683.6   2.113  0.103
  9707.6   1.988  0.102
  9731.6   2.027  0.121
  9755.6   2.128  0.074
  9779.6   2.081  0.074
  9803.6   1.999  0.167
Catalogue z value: 0.337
